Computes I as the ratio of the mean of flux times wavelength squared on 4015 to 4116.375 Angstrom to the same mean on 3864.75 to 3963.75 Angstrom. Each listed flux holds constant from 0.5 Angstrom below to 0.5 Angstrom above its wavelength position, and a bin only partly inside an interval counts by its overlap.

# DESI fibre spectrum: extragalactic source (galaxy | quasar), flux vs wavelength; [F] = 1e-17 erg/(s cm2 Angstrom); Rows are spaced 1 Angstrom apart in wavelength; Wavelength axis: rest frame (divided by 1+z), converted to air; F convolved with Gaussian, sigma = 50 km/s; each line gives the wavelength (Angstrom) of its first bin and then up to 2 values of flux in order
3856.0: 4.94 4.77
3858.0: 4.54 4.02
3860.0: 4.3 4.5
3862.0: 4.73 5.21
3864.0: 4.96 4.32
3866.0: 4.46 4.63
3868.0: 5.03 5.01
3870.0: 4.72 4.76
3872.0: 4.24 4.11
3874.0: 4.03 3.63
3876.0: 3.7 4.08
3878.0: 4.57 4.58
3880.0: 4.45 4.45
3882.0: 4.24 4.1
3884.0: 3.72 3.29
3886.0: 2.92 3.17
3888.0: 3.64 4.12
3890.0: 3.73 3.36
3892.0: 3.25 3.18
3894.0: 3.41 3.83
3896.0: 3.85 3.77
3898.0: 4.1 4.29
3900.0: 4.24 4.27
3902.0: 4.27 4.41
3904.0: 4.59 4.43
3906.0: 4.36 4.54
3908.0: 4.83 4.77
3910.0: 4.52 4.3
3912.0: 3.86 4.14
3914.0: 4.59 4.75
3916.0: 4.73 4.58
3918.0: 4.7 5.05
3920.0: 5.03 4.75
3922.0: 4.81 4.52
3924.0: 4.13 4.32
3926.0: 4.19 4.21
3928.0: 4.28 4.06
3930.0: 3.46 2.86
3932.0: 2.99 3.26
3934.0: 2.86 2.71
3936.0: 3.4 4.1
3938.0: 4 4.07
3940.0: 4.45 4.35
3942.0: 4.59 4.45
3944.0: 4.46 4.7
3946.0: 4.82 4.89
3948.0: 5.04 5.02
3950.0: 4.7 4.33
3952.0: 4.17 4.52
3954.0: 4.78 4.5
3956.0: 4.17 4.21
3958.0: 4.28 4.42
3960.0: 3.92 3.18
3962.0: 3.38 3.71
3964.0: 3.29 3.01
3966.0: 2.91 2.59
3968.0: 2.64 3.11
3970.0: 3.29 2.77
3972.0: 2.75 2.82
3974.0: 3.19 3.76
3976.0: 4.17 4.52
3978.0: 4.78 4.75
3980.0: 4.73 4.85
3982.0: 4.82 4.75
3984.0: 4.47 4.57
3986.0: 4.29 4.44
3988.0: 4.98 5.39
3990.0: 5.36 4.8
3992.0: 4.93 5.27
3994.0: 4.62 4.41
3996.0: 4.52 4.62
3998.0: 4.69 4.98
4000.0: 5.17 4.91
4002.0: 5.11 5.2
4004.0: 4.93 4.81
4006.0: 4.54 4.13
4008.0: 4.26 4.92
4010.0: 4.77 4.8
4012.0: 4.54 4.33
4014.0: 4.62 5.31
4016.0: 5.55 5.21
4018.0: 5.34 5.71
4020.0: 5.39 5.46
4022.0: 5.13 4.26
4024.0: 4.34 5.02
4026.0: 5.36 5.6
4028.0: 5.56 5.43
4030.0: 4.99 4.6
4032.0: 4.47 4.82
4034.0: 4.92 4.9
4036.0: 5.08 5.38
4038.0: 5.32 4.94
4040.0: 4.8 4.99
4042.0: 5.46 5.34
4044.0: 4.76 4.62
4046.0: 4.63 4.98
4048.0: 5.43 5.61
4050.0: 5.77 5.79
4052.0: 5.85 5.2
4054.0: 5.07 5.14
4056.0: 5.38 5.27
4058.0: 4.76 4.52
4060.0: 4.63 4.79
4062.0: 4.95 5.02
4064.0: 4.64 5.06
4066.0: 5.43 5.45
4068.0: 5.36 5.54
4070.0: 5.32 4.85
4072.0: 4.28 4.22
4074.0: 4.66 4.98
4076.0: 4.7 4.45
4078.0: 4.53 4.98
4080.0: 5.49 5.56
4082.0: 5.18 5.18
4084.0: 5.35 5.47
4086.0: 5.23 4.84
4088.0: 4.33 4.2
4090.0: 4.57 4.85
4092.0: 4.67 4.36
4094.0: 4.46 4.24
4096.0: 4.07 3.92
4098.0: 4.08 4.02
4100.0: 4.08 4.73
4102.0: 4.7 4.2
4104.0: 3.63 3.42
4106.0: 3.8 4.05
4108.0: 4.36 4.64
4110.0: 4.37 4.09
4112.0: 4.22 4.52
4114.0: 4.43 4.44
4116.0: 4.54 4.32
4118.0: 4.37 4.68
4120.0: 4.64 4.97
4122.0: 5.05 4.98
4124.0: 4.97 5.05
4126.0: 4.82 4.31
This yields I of 1.3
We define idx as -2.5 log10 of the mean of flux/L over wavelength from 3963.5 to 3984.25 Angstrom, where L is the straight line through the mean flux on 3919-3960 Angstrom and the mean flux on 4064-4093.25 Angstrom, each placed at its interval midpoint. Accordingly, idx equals 0.19 mag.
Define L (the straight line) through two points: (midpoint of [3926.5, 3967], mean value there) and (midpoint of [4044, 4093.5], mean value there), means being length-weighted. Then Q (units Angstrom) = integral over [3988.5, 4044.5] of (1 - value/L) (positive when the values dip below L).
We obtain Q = -4.87 Angstrom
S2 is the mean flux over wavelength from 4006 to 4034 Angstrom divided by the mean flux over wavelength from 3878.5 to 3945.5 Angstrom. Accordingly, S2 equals 1.2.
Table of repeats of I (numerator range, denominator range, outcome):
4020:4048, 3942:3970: 1.29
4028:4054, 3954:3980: 1.46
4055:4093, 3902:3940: 1.27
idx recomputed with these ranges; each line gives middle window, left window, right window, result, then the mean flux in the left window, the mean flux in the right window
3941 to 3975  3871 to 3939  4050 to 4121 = 0.09 mag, 4.06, 4.71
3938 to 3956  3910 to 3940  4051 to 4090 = -0.08 mag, 4.11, 5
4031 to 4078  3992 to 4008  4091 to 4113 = -0.12 mag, 4.78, 4.22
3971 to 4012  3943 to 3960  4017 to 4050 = 0.06 mag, 4.54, 5.09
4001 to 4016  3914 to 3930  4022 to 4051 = 0.04 mag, 4.51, 5.06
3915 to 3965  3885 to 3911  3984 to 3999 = 0.04 mag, 3.99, 4.77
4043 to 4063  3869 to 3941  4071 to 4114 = -0.16 mag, 4.09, 4.52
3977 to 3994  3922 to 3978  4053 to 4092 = -0.15 mag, 3.89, 4.95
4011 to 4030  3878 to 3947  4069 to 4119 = -0.17 mag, 4.12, 4.54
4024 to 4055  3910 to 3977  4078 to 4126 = -0.18 mag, 4.01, 4.56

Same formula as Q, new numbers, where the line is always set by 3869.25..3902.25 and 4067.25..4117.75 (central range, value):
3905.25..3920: -2.0 Angstrom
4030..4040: -1.2 Angstrom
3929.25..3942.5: 1.5 Angstrom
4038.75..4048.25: -1.2 Angstrom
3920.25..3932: -0.1 Angstrom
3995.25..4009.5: -1.5 Angstrom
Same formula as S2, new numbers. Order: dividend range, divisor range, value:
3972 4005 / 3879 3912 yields 1.15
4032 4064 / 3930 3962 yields 1.24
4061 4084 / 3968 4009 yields 1.12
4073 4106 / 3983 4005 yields 0.95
